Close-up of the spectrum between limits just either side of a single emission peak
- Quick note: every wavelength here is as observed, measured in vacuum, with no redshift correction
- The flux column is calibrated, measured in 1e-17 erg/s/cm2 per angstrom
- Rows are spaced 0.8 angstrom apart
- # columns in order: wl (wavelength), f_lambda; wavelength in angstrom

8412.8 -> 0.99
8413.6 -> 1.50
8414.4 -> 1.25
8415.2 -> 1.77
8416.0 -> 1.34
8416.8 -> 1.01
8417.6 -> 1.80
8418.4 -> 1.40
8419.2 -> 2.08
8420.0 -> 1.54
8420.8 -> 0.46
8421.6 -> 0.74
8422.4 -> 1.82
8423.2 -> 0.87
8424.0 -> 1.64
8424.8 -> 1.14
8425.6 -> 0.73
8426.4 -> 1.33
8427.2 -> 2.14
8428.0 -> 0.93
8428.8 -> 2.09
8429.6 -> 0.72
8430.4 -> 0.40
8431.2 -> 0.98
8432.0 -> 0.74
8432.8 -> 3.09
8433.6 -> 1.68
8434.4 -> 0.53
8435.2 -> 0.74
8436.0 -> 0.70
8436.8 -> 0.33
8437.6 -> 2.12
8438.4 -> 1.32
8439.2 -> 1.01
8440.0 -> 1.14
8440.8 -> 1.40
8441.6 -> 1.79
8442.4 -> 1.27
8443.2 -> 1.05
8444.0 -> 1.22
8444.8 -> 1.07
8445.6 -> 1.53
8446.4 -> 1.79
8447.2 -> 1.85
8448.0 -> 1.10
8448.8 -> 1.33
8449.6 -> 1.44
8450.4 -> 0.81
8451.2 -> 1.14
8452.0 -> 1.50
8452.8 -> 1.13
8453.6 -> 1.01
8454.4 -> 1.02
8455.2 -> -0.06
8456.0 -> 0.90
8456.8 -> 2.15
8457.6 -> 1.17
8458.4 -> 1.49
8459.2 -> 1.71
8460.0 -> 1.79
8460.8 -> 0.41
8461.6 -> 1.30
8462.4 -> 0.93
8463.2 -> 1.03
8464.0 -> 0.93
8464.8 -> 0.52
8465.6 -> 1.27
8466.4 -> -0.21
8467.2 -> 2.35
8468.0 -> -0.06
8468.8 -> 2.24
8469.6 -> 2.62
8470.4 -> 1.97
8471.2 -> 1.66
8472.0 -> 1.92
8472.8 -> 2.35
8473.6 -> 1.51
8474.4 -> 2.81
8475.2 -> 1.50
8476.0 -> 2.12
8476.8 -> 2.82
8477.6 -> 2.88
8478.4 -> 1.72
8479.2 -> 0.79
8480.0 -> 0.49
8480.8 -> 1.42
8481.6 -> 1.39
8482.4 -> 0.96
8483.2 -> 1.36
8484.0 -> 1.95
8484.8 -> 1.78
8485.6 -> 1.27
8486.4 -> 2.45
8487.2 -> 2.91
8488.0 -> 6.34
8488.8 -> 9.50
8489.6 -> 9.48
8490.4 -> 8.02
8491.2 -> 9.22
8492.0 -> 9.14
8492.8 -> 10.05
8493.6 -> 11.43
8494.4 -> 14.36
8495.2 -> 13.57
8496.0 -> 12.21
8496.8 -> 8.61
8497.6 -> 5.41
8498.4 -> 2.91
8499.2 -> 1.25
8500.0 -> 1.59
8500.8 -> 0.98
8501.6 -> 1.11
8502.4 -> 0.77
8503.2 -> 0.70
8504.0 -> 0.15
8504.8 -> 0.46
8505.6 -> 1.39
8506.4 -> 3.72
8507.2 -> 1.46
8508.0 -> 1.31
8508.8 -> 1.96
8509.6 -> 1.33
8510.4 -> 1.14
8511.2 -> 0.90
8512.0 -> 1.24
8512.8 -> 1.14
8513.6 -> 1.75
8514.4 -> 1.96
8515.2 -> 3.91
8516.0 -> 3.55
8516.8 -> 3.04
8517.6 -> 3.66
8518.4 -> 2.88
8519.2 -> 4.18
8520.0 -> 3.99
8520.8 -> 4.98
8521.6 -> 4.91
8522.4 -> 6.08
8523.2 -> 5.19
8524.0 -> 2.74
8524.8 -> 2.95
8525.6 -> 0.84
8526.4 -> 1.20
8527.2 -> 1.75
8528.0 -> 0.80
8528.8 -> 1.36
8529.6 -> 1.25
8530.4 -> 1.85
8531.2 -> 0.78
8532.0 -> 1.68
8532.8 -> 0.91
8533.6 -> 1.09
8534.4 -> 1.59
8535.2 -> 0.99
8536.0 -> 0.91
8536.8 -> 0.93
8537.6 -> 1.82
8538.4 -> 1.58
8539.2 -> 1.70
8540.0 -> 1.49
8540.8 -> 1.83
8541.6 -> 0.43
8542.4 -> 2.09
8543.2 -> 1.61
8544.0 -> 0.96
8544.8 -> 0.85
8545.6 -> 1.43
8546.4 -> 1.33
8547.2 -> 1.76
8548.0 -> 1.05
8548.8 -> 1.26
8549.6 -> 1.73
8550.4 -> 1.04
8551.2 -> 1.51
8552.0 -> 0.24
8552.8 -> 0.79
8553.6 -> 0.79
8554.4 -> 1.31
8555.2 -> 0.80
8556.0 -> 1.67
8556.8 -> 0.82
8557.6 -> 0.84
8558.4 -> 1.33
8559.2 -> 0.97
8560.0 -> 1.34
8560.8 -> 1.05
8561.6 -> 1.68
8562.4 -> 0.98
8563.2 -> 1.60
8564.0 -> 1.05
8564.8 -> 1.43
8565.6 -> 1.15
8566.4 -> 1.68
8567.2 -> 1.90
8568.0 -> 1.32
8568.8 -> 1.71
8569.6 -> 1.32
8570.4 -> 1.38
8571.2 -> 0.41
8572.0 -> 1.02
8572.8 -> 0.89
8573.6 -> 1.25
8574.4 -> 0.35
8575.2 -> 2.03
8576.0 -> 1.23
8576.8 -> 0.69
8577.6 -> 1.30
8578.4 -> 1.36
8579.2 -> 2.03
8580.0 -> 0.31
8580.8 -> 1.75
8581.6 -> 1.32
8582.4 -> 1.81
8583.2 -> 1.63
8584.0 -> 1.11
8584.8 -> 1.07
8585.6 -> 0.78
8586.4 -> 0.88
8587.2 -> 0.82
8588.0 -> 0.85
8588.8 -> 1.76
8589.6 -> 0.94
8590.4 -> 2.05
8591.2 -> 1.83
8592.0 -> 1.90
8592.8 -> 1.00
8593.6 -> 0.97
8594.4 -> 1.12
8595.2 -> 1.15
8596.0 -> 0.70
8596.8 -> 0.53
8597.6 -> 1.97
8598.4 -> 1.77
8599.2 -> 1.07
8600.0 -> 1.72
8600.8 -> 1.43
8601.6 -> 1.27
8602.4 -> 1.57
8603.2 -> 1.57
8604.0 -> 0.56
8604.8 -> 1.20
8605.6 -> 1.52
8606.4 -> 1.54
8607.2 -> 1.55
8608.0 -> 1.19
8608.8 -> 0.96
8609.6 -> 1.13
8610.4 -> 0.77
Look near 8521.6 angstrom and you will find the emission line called [N II]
